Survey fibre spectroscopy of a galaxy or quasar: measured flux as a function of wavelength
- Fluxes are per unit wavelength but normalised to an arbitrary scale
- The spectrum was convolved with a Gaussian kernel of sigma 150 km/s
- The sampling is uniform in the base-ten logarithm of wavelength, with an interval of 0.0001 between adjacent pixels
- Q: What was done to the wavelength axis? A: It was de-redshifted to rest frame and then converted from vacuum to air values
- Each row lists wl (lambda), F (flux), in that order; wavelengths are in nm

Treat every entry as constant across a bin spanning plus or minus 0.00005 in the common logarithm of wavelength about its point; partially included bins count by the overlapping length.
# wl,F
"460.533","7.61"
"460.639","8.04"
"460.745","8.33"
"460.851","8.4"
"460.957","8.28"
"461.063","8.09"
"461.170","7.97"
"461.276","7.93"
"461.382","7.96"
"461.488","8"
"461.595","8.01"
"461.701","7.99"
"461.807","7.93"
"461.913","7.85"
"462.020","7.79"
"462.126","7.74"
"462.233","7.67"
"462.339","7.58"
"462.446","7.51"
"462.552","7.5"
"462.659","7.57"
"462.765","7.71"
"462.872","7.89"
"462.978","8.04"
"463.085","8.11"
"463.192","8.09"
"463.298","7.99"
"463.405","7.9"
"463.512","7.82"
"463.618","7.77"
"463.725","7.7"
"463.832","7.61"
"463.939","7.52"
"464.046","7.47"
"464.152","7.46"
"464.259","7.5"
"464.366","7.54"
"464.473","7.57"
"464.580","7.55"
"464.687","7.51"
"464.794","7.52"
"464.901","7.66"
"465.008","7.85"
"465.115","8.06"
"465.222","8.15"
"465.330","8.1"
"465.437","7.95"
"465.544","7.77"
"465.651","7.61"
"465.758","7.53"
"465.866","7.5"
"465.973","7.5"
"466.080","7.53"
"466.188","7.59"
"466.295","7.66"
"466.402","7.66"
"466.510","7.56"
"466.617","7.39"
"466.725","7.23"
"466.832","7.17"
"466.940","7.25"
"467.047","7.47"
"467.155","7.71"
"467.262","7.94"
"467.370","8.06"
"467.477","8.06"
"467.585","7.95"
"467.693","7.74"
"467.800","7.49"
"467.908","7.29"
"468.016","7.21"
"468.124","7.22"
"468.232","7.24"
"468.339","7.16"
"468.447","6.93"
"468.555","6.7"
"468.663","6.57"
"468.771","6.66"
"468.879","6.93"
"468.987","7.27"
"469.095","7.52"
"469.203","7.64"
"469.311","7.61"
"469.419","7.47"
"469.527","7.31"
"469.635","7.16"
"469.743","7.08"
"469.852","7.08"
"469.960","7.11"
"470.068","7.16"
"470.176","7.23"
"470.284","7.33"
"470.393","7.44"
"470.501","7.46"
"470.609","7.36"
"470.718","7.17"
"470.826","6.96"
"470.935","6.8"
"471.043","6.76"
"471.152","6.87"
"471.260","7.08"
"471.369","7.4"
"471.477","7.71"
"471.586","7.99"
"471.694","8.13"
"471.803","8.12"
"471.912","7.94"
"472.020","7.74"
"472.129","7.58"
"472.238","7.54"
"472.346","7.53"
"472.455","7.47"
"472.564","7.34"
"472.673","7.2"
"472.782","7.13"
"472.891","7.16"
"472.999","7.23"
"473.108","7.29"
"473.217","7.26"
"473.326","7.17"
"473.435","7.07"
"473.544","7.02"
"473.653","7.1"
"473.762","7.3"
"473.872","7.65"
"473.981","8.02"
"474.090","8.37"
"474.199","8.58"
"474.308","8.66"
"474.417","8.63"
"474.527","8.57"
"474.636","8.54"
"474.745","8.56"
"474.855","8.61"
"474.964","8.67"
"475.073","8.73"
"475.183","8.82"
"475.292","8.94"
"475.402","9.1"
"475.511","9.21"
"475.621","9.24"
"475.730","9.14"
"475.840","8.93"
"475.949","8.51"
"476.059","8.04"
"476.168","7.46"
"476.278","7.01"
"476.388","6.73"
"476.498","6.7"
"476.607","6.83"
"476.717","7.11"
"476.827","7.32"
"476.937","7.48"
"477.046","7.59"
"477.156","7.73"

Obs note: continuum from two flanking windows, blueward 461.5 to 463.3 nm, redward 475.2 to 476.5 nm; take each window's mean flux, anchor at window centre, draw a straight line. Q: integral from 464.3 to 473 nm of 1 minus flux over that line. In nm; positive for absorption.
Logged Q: 0.660 nm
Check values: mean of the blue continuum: 7.82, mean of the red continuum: 8.33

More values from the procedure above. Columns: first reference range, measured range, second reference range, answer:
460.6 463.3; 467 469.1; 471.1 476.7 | 0.14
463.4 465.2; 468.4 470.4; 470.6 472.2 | 0.09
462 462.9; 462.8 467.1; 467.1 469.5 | -0.08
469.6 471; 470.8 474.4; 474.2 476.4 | 0.14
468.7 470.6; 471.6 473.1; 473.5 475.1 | 0.05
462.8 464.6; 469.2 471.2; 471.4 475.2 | 0.15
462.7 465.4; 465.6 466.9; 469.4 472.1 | 0.02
